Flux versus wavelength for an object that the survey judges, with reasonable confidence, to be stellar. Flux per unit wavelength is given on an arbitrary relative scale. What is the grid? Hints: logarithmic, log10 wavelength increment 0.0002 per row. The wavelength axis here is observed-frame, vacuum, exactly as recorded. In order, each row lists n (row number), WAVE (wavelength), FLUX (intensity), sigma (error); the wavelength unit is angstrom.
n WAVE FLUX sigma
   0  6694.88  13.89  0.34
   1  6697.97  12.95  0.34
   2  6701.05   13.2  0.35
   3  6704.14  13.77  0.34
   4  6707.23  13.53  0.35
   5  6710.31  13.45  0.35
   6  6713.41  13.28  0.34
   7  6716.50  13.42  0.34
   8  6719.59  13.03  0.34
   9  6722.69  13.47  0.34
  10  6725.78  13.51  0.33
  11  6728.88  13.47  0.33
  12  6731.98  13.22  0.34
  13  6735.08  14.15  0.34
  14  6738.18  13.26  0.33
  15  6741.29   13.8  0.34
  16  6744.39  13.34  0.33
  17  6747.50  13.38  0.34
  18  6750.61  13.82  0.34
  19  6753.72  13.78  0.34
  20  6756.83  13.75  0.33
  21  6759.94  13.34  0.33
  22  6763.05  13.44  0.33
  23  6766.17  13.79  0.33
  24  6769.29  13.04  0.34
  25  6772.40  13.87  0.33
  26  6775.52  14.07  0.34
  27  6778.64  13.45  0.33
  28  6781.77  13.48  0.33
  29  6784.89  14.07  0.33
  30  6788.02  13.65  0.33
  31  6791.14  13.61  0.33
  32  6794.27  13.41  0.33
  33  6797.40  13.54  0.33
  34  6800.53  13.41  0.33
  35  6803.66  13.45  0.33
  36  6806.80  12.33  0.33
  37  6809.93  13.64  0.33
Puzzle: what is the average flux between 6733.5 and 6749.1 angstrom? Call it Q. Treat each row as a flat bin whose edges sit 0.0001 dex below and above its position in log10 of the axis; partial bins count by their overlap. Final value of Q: 13.6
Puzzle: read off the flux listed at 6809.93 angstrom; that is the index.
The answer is 13.64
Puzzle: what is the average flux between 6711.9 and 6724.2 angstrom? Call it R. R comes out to 13.3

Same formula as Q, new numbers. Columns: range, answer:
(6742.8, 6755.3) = 13.6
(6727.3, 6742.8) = 13.6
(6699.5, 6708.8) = 13.5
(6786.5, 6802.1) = 13.5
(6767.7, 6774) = 13.5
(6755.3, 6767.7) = 13.6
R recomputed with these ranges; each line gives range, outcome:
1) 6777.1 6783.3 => 13.4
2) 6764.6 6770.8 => 13.4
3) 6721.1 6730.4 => 13.5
